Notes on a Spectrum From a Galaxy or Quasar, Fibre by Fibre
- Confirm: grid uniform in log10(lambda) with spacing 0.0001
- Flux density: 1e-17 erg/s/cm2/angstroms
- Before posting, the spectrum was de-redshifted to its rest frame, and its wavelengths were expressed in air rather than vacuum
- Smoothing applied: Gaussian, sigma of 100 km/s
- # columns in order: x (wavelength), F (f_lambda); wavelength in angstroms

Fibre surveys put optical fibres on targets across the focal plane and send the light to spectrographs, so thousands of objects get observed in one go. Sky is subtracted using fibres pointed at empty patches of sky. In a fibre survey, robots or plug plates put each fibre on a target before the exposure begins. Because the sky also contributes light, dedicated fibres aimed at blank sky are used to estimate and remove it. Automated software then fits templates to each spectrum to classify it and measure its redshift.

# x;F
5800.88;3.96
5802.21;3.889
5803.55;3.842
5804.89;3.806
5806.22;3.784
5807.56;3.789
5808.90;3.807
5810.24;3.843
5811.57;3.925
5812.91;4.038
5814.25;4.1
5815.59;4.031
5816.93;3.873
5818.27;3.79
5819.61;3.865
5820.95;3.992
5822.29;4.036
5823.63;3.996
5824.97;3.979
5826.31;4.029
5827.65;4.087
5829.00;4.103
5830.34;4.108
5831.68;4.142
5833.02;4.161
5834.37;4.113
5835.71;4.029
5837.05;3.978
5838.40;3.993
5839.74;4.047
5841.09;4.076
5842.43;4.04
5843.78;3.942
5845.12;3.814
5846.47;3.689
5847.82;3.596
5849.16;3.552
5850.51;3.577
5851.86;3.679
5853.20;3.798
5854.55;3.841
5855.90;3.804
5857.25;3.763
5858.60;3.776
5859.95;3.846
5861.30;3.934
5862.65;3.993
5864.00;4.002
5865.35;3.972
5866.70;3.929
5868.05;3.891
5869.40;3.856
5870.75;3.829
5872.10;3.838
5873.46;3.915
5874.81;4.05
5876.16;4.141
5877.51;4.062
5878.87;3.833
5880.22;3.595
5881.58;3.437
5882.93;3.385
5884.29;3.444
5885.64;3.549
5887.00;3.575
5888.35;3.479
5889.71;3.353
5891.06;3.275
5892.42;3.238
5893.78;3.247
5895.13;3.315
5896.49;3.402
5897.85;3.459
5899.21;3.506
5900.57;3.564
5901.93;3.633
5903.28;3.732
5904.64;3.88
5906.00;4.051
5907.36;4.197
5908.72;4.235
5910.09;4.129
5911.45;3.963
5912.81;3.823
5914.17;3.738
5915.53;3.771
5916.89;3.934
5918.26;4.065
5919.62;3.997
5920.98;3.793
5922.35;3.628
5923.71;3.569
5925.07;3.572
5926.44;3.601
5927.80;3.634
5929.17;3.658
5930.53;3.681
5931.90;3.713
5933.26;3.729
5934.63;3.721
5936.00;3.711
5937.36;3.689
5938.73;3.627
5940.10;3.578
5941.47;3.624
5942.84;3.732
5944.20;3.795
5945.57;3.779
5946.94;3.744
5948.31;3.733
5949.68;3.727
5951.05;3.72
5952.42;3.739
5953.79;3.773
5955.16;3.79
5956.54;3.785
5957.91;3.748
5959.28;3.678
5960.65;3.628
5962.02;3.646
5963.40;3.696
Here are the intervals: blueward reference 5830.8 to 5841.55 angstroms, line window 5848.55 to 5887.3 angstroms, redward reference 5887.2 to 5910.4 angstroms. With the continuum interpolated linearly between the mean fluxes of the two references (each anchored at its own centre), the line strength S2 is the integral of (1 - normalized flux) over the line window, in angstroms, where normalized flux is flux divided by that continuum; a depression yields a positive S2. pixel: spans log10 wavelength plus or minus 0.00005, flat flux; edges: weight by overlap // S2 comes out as 0.5 angstroms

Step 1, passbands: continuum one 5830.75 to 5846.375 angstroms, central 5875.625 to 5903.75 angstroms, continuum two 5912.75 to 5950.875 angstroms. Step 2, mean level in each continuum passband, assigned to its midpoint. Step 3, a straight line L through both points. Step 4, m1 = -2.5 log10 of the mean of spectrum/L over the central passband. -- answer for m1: 0.10 mag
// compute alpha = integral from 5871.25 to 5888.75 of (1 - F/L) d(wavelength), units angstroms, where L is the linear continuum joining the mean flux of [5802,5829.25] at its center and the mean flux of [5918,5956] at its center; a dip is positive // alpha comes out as 0.4 angstroms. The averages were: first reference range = 3.93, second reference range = 3.72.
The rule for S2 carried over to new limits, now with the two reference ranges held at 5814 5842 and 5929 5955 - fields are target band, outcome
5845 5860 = 0.90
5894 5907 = 0.71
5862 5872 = 0.00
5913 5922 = -0.22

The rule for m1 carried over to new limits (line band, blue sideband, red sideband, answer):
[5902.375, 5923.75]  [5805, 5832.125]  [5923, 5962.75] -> -0.044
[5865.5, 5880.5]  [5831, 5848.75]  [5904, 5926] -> 0.005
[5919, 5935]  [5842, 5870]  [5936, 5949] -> 0.010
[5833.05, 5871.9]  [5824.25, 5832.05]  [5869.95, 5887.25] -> 0.011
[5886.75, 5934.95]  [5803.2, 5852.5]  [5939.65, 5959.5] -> 0.029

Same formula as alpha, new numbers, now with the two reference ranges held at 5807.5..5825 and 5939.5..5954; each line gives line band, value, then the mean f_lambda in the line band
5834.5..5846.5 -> -0.2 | 3.98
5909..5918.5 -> -0.4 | 3.92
